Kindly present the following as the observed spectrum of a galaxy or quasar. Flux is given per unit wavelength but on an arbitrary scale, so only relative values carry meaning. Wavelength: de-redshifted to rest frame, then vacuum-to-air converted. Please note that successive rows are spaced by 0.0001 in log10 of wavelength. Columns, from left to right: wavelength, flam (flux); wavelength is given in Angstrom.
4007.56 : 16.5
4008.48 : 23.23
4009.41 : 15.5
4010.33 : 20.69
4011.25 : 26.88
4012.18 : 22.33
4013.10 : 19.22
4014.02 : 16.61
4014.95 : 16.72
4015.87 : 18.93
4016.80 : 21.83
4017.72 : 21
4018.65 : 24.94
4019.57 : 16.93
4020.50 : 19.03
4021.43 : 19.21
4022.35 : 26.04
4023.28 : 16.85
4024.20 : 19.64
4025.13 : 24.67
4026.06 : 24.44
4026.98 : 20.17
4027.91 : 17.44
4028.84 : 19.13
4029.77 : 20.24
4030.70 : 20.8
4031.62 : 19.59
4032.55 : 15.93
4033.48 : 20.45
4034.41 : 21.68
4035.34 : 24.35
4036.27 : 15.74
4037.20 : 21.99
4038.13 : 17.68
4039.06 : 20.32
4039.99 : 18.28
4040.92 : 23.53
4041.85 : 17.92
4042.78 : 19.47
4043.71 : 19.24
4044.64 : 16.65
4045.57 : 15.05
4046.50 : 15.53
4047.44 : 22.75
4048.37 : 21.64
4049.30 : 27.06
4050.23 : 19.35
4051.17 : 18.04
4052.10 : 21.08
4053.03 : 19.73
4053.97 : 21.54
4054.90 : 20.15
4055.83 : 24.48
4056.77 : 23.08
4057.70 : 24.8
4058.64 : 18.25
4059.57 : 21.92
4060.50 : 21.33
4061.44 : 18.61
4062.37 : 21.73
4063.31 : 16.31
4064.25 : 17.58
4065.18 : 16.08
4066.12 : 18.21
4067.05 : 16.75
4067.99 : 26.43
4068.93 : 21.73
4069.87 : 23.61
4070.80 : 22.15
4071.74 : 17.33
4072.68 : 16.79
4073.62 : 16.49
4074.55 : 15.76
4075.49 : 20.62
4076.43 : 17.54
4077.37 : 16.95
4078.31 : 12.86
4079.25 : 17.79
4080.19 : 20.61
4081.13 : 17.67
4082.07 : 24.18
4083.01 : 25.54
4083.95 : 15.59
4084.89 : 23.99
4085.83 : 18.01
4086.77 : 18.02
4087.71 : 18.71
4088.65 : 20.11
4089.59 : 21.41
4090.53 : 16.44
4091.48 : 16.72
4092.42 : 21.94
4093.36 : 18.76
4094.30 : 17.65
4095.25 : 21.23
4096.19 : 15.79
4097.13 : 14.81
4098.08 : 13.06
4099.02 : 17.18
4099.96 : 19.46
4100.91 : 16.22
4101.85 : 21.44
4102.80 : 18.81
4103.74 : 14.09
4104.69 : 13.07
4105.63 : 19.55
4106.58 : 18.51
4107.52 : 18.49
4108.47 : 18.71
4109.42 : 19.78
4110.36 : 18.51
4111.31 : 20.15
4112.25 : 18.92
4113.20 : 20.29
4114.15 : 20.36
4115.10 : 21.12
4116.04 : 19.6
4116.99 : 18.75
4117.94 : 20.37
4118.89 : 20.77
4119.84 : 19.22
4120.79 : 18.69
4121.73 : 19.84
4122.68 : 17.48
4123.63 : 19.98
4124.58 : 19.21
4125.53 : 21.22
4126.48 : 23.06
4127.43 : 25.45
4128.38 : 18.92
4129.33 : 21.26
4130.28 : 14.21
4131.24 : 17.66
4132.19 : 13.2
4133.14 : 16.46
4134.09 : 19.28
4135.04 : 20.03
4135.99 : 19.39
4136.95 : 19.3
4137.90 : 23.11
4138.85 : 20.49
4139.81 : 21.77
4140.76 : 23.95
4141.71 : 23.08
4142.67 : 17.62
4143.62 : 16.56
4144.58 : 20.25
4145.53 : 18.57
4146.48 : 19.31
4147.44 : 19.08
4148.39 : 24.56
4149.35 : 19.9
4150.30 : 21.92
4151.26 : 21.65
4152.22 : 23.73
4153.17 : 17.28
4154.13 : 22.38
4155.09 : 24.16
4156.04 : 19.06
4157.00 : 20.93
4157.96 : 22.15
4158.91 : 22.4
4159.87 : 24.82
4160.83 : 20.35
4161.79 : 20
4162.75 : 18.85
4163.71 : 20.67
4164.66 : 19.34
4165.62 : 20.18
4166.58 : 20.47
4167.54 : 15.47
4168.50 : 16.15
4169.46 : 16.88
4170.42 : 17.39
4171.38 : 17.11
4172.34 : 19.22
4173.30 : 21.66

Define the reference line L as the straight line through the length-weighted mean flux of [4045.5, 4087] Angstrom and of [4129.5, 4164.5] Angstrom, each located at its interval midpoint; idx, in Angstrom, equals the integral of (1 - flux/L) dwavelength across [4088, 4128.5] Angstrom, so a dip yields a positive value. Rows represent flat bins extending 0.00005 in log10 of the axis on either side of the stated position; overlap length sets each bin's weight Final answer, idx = 2.2 Angstrom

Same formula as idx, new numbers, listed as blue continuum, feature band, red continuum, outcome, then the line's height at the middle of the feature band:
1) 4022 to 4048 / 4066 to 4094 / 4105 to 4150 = 0.7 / 19.8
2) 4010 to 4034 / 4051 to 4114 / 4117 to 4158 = 3.5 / 20.2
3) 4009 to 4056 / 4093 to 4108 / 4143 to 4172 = 2.0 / 20.1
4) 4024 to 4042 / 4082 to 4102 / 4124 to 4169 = 1.4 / 20.2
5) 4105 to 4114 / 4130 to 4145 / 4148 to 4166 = 0.9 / 20.4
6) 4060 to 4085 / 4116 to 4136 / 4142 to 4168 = 0.7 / 20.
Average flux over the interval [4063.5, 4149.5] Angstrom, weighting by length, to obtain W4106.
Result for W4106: 19.1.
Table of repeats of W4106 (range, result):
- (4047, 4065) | 20.9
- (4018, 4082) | 19.8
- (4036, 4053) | 19.6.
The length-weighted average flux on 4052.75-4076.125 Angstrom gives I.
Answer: 20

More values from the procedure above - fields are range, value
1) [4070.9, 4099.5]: 18.4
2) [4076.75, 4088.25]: 19.1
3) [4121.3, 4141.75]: 19.9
